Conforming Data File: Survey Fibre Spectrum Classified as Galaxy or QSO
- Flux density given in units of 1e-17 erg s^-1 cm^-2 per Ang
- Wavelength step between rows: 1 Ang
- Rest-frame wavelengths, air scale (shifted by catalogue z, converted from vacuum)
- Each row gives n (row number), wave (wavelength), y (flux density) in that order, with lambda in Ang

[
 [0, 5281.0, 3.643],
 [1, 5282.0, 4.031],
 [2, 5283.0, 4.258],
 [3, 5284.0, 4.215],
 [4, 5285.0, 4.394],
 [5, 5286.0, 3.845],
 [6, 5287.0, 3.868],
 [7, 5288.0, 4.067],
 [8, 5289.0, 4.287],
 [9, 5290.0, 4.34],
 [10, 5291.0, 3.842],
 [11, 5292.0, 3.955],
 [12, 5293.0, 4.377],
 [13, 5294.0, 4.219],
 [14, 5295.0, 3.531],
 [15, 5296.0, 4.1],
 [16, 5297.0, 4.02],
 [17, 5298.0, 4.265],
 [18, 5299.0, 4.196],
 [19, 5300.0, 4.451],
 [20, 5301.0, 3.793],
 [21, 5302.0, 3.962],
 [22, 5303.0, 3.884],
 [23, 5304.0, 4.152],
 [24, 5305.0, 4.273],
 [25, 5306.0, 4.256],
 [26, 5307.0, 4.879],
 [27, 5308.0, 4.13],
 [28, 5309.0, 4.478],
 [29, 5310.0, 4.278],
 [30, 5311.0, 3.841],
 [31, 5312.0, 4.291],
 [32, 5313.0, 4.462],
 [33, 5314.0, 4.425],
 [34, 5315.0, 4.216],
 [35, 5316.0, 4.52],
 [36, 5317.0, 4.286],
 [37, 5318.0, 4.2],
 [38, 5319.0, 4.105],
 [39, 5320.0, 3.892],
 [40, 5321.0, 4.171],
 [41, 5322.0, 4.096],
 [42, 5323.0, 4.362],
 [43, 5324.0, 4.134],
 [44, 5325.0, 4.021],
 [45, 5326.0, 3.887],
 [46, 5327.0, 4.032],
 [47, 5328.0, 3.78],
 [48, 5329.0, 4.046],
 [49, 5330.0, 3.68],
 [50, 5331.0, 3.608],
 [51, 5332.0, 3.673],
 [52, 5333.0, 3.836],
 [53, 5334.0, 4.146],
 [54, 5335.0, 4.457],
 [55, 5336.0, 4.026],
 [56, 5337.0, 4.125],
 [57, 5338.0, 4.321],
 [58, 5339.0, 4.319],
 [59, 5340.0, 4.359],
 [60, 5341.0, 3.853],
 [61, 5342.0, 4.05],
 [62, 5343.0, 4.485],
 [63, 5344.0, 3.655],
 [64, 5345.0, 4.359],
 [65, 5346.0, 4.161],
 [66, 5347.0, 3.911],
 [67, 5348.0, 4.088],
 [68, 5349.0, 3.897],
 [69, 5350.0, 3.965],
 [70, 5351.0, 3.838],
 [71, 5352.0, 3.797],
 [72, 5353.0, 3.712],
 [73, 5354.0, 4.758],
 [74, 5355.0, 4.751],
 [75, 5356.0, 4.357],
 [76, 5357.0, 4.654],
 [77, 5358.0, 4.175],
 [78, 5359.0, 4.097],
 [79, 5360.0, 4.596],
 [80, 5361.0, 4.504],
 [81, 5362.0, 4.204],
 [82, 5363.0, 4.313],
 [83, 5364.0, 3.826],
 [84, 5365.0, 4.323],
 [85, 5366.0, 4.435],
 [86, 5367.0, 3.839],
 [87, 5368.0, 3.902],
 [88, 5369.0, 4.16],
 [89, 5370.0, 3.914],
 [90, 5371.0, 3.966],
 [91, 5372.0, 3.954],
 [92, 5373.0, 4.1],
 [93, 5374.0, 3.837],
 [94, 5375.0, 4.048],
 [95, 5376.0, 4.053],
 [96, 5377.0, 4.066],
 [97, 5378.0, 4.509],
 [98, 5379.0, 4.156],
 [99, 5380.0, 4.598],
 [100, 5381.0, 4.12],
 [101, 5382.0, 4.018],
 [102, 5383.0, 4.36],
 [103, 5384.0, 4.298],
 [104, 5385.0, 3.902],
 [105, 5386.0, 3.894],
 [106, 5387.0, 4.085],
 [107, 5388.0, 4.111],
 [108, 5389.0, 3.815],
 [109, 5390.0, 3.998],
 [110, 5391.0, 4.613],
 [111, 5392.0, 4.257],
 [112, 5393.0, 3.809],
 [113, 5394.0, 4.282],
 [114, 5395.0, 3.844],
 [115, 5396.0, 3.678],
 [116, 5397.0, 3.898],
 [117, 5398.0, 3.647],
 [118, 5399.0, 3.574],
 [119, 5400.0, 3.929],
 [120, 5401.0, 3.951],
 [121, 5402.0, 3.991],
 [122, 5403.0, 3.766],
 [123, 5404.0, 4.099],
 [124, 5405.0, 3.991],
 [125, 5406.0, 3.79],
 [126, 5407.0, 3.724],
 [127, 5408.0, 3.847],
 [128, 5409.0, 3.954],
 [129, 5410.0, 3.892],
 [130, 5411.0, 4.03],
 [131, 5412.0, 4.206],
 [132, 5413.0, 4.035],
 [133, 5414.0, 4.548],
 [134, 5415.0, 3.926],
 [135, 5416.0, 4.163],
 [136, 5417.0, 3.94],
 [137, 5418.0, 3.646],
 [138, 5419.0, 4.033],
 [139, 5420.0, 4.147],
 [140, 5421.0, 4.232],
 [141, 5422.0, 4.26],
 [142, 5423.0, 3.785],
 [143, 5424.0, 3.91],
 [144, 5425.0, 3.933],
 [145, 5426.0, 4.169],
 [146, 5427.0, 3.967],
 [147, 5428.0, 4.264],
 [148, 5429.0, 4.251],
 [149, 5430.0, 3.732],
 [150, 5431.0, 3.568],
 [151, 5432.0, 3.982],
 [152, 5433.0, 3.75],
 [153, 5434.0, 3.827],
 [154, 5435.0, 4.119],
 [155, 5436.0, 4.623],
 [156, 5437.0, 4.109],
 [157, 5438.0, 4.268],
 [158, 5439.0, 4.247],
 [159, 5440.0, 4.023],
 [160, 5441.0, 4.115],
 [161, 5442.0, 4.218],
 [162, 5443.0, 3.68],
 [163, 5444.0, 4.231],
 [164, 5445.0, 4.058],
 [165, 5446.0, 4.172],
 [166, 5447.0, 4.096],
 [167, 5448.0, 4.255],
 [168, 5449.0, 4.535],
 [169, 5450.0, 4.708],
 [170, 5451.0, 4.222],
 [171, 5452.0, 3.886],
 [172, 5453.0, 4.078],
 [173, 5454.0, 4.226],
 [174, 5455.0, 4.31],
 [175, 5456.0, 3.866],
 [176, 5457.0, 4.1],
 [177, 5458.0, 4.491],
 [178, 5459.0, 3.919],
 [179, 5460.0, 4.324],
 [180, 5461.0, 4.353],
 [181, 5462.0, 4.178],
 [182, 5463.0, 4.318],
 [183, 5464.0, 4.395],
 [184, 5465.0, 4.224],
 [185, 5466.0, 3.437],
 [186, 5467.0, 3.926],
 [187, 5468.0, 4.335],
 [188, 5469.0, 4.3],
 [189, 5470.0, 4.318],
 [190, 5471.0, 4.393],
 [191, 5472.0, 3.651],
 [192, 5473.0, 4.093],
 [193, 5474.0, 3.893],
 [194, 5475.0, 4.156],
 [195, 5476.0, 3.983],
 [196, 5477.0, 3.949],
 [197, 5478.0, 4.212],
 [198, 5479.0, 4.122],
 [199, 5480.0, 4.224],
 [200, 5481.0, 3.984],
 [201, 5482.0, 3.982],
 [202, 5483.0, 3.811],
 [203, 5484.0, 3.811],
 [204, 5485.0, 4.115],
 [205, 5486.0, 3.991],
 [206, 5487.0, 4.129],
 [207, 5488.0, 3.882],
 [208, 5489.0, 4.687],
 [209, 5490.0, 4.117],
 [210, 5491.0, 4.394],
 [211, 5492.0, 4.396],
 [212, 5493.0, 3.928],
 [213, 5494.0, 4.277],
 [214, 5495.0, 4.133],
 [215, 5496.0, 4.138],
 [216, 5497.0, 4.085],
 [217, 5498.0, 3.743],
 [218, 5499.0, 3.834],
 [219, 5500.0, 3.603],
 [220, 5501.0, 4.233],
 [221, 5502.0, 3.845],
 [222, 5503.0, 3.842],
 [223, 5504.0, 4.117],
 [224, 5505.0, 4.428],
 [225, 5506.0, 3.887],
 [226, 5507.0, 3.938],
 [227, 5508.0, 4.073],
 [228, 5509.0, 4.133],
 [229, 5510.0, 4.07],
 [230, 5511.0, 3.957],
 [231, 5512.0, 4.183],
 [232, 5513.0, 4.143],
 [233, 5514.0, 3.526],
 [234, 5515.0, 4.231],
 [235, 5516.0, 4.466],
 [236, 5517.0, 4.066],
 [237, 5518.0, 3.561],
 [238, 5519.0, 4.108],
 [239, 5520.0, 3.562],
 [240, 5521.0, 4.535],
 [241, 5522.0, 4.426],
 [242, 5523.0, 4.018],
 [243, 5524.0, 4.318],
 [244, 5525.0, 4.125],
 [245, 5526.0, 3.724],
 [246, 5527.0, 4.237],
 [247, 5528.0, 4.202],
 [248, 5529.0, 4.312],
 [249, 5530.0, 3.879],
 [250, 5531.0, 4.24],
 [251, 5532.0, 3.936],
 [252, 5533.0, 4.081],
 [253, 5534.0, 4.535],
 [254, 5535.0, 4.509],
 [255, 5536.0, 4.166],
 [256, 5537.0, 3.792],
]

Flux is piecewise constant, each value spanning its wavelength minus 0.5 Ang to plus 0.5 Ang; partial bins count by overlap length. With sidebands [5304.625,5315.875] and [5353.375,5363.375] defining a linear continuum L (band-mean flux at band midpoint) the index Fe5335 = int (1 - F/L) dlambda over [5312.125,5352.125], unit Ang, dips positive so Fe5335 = 2.6 Ang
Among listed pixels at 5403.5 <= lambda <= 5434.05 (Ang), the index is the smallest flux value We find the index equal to 3.568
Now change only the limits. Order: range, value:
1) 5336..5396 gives 3.655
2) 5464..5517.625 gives 3.437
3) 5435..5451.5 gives 3.68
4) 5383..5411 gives 3.574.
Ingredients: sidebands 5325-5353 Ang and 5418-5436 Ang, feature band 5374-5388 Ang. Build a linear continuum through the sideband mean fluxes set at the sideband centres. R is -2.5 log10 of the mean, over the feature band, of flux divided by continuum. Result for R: -0.04 mag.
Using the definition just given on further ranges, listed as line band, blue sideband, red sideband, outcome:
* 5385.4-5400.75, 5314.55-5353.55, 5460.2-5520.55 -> 0.03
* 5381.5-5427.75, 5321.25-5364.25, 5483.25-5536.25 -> 0.03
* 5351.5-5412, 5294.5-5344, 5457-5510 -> 0.01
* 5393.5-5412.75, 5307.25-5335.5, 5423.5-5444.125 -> 0.04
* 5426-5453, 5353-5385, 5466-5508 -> 0.00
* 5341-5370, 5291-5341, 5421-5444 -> -0.02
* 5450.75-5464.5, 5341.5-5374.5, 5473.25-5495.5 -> -0.02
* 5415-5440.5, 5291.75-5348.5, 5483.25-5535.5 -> 0.02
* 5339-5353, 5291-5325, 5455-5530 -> 0.03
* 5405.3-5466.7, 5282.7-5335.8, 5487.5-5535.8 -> 0.01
